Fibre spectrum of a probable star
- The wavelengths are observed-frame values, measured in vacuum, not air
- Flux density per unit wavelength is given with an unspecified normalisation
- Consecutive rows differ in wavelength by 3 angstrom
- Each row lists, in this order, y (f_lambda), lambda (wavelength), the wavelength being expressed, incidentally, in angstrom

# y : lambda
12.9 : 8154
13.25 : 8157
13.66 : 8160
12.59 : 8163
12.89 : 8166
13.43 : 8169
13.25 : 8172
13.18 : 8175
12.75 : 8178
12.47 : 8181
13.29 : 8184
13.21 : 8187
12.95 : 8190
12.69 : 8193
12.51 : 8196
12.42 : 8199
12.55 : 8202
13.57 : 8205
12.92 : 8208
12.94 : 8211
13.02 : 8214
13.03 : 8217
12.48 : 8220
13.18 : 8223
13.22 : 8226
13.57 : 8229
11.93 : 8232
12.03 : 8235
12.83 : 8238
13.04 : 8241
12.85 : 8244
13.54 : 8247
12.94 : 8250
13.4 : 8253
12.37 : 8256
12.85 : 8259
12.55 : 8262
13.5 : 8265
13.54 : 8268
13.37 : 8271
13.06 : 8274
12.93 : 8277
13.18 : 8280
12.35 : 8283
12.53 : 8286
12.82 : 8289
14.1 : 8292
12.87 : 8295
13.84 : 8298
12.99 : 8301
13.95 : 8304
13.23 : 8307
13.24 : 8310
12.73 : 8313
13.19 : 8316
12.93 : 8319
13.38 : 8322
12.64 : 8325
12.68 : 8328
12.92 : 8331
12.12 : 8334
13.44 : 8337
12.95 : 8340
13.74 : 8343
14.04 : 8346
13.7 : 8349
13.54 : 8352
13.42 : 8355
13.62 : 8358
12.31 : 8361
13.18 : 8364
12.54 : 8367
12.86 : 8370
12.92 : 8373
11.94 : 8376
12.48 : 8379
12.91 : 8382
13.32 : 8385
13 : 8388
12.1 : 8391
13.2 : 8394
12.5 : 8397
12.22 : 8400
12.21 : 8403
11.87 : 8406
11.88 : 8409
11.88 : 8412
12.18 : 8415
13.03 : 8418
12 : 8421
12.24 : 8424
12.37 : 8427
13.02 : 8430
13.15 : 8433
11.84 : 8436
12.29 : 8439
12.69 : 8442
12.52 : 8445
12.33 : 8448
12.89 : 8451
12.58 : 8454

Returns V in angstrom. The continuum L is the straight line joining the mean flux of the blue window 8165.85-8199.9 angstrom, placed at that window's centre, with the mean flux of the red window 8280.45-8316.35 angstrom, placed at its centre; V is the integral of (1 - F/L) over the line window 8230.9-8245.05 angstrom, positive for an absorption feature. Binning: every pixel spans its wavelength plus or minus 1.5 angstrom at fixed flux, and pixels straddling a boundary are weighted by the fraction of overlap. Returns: 0.5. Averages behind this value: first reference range 12.9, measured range 12.5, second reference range 13.2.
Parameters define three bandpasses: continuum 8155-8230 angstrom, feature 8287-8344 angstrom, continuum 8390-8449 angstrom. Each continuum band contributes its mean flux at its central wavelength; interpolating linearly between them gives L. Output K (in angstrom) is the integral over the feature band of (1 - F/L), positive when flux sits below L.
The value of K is -2.1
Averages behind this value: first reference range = 13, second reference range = 12.4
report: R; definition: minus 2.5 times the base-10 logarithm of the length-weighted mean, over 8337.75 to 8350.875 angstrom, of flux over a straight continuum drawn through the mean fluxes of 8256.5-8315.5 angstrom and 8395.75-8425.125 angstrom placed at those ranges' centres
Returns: -0.07 mag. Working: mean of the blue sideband 13.1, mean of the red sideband 12.2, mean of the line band 13.6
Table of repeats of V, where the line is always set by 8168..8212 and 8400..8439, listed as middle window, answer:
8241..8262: -0.3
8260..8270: -0.4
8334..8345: -0.6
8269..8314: -1.8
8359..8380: -0.3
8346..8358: -1.1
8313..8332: -0.6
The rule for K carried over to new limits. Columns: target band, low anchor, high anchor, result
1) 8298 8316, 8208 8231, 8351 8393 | -0.5 angstrom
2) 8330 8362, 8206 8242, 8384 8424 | -1.9 angstrom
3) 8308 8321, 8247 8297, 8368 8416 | -0.2 angstrom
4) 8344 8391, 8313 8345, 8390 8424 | -1.4 angstrom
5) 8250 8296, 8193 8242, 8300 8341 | -0.3 angstrom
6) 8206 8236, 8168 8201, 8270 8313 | 0.3 angstrom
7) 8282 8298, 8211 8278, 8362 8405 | -0.2 angstrom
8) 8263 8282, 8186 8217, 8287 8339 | -0.3 angstrom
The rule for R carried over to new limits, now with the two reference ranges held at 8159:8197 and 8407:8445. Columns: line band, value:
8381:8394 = -0.03 mag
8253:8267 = -0.01 mag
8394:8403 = 0.00 mag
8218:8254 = -0.01 mag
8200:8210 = 0.00 mag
